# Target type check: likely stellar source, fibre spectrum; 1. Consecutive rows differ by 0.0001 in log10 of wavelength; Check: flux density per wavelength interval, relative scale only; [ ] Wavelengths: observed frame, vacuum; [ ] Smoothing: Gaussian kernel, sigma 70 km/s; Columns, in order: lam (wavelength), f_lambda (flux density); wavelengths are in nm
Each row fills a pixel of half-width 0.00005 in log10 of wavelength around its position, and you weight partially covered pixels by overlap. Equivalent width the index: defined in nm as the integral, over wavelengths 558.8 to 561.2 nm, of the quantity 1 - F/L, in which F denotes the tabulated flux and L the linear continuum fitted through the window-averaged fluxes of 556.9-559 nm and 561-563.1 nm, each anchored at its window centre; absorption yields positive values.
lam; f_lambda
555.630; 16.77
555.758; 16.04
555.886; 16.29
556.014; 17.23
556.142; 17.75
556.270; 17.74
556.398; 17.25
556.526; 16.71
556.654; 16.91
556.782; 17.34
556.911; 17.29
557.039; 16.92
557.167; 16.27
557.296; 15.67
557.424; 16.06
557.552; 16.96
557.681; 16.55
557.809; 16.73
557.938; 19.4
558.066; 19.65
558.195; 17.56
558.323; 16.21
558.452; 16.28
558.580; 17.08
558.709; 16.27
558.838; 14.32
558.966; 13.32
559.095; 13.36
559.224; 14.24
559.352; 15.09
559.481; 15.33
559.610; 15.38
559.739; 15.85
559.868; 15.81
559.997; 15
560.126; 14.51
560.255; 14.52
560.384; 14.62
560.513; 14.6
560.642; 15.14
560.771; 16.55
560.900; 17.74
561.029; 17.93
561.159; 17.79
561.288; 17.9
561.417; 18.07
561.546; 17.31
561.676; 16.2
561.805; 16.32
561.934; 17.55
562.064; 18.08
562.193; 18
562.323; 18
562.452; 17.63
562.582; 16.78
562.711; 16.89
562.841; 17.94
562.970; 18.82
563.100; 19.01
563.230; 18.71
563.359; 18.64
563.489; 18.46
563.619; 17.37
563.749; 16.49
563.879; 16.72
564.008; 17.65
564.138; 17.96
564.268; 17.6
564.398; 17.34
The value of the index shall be 0.26 nm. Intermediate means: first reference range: 16.7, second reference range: 17.6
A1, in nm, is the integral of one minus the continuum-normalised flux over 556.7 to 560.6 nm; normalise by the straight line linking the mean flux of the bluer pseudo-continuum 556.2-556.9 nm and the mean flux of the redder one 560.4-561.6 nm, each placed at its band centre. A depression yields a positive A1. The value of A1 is 0.258 nm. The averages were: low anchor 17.2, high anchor 16.9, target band 15.9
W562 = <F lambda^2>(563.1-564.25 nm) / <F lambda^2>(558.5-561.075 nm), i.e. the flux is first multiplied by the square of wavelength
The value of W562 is 1.2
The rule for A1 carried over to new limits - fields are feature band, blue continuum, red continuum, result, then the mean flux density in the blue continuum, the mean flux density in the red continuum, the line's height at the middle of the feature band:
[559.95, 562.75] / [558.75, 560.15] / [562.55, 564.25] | -0.08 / 14.8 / 17.8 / 16.2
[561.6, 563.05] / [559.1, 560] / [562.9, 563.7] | 0.01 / 15.1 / 18.5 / 17.6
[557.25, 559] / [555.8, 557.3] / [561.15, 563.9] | 0.05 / 17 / 17.7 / 17.2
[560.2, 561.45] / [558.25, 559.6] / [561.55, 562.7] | 0.00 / 15.2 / 17.3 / 16.4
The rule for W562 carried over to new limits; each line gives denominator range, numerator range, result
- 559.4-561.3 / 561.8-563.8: 1.14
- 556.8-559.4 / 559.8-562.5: 1.03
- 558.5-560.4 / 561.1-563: 1.18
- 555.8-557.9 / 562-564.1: 1.08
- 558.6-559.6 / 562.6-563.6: 1.26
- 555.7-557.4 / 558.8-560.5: 0.88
